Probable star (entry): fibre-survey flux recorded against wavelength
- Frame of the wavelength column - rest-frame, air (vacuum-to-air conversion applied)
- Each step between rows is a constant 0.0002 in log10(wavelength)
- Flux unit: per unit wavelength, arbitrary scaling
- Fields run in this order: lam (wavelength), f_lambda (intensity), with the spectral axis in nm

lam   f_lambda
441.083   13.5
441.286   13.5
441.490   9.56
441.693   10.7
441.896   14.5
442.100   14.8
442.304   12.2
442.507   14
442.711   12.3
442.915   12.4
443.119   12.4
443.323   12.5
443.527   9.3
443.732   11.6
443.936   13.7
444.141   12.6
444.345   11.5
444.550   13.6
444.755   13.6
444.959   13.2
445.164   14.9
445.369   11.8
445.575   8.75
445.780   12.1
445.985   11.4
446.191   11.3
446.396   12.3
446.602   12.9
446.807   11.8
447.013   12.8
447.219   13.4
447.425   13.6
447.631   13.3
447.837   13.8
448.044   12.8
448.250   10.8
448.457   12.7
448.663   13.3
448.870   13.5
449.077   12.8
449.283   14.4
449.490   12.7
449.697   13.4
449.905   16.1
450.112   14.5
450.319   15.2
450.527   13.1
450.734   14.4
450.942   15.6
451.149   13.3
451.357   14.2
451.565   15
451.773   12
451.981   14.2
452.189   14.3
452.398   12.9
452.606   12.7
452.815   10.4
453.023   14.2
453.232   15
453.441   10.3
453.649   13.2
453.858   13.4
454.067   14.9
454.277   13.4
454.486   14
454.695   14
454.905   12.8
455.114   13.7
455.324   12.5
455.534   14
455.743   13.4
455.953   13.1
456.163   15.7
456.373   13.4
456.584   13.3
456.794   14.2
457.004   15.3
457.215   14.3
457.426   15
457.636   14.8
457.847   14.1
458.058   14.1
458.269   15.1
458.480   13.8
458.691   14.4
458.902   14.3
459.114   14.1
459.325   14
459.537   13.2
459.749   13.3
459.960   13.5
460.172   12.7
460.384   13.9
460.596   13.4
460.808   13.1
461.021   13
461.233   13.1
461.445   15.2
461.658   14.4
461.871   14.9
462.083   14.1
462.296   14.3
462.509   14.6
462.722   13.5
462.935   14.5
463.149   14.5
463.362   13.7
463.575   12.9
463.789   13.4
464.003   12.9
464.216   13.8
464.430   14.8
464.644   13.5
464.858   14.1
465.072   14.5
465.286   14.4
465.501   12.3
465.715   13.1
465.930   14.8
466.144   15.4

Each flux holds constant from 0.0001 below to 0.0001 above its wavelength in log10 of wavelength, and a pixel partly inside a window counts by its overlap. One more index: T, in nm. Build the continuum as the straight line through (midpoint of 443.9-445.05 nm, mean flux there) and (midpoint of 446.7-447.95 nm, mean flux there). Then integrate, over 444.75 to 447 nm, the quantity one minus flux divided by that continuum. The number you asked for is 0.16 nm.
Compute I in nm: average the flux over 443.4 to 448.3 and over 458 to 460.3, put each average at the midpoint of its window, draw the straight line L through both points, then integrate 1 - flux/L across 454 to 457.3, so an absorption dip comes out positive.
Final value -0.10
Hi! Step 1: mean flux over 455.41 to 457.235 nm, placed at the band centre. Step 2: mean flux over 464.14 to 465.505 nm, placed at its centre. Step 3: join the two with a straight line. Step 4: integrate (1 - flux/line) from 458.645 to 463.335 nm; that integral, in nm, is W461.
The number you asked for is 0.05 nm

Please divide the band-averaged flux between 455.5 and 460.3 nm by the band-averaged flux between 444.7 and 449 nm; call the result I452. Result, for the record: 1.12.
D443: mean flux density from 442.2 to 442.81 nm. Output 12.8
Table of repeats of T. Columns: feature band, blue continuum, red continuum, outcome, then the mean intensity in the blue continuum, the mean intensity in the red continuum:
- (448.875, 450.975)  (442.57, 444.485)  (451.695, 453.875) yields -0.24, 12.1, 13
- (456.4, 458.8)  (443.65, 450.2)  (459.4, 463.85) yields -0.15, 12.8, 13.8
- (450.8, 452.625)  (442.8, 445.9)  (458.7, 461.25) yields -0.14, 12.3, 13.5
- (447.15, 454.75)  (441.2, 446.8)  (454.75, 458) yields -0.16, 12.3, 14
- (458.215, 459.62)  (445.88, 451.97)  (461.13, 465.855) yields -0.04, 13.3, 13.9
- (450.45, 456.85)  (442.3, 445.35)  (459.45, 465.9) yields -0.16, 12.6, 13.8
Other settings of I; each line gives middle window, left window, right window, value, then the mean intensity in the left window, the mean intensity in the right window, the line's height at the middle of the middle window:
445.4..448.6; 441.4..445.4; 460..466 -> 0.14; 12.6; 13.8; 12.8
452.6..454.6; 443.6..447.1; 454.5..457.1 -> 0.05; 12.3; 13.8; 13.5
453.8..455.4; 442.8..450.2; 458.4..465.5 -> -0.04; 12.7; 13.8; 13.3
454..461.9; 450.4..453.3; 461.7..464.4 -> -0.05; 13.7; 14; 13.8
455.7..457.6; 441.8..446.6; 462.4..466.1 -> -0.13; 12.5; 13.9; 13.3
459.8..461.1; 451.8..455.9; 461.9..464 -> 0.05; 13.3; 13.9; 13.8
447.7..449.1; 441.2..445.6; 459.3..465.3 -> 0.00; 12.5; 13.8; 12.8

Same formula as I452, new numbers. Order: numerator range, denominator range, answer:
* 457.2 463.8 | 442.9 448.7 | 1.13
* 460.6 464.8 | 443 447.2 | 1.14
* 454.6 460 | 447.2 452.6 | 1.02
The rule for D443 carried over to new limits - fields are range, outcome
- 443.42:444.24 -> 11.8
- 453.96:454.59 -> 14.1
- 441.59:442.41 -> 13.1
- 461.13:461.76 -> 14.2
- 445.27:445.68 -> 10.3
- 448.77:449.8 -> 13.4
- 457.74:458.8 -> 14.3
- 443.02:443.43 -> 12.4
